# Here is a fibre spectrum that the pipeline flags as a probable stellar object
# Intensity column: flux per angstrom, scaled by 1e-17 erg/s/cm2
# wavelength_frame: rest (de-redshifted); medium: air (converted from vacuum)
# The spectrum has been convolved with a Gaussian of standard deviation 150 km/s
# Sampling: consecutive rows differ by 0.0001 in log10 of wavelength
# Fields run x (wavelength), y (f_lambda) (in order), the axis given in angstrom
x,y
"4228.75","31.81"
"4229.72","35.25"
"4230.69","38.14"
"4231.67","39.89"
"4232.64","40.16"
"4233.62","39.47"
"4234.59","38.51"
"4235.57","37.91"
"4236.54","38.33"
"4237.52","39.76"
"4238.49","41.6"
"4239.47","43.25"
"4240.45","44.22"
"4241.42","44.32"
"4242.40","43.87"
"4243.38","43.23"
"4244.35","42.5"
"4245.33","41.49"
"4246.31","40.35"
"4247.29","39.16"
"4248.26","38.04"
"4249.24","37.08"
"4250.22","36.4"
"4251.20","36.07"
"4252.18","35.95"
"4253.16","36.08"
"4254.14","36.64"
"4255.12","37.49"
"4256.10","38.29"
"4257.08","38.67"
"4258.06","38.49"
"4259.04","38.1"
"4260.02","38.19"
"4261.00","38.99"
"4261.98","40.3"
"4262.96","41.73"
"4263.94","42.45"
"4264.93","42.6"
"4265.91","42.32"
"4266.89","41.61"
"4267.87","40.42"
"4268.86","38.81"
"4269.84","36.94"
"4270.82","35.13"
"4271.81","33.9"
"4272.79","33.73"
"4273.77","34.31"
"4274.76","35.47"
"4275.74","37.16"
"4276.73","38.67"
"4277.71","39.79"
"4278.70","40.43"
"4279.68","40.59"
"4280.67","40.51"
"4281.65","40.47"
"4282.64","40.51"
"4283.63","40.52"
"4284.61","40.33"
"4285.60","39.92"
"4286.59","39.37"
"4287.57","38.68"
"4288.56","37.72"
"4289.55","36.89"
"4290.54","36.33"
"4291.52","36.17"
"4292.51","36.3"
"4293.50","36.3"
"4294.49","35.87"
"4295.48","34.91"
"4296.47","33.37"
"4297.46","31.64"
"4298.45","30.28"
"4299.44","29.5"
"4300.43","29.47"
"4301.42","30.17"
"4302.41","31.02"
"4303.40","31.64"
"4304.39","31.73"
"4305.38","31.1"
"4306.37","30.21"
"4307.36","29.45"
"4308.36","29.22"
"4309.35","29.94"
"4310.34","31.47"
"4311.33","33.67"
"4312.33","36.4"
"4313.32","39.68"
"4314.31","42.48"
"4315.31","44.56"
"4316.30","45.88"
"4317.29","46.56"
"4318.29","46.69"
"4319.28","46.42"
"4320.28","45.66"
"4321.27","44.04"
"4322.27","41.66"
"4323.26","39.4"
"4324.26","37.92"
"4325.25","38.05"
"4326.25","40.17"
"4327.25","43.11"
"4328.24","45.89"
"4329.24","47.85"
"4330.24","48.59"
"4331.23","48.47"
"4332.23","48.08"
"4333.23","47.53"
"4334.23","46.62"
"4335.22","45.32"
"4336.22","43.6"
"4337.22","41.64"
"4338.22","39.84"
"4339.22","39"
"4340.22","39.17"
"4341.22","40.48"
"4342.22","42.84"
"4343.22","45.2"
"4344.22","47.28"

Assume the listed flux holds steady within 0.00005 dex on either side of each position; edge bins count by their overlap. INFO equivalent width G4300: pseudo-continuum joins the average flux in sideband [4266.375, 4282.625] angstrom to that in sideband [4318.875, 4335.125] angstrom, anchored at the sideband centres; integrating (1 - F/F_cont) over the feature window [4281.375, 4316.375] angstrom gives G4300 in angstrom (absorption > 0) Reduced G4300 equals 4.9 angstrom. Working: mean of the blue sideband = 38.1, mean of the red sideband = 44.4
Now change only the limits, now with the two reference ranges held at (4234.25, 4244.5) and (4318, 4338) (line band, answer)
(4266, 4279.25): 1.56 angstrom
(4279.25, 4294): 1.48 angstrom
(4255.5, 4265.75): 0.58 angstrom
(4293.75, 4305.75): 3.20 angstrom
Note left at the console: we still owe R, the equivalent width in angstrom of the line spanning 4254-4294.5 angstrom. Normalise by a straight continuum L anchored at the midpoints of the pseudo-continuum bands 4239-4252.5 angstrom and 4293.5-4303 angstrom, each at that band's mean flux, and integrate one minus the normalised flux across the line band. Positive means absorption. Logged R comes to -3.10 angstrom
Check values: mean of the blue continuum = 40.5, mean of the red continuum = 32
